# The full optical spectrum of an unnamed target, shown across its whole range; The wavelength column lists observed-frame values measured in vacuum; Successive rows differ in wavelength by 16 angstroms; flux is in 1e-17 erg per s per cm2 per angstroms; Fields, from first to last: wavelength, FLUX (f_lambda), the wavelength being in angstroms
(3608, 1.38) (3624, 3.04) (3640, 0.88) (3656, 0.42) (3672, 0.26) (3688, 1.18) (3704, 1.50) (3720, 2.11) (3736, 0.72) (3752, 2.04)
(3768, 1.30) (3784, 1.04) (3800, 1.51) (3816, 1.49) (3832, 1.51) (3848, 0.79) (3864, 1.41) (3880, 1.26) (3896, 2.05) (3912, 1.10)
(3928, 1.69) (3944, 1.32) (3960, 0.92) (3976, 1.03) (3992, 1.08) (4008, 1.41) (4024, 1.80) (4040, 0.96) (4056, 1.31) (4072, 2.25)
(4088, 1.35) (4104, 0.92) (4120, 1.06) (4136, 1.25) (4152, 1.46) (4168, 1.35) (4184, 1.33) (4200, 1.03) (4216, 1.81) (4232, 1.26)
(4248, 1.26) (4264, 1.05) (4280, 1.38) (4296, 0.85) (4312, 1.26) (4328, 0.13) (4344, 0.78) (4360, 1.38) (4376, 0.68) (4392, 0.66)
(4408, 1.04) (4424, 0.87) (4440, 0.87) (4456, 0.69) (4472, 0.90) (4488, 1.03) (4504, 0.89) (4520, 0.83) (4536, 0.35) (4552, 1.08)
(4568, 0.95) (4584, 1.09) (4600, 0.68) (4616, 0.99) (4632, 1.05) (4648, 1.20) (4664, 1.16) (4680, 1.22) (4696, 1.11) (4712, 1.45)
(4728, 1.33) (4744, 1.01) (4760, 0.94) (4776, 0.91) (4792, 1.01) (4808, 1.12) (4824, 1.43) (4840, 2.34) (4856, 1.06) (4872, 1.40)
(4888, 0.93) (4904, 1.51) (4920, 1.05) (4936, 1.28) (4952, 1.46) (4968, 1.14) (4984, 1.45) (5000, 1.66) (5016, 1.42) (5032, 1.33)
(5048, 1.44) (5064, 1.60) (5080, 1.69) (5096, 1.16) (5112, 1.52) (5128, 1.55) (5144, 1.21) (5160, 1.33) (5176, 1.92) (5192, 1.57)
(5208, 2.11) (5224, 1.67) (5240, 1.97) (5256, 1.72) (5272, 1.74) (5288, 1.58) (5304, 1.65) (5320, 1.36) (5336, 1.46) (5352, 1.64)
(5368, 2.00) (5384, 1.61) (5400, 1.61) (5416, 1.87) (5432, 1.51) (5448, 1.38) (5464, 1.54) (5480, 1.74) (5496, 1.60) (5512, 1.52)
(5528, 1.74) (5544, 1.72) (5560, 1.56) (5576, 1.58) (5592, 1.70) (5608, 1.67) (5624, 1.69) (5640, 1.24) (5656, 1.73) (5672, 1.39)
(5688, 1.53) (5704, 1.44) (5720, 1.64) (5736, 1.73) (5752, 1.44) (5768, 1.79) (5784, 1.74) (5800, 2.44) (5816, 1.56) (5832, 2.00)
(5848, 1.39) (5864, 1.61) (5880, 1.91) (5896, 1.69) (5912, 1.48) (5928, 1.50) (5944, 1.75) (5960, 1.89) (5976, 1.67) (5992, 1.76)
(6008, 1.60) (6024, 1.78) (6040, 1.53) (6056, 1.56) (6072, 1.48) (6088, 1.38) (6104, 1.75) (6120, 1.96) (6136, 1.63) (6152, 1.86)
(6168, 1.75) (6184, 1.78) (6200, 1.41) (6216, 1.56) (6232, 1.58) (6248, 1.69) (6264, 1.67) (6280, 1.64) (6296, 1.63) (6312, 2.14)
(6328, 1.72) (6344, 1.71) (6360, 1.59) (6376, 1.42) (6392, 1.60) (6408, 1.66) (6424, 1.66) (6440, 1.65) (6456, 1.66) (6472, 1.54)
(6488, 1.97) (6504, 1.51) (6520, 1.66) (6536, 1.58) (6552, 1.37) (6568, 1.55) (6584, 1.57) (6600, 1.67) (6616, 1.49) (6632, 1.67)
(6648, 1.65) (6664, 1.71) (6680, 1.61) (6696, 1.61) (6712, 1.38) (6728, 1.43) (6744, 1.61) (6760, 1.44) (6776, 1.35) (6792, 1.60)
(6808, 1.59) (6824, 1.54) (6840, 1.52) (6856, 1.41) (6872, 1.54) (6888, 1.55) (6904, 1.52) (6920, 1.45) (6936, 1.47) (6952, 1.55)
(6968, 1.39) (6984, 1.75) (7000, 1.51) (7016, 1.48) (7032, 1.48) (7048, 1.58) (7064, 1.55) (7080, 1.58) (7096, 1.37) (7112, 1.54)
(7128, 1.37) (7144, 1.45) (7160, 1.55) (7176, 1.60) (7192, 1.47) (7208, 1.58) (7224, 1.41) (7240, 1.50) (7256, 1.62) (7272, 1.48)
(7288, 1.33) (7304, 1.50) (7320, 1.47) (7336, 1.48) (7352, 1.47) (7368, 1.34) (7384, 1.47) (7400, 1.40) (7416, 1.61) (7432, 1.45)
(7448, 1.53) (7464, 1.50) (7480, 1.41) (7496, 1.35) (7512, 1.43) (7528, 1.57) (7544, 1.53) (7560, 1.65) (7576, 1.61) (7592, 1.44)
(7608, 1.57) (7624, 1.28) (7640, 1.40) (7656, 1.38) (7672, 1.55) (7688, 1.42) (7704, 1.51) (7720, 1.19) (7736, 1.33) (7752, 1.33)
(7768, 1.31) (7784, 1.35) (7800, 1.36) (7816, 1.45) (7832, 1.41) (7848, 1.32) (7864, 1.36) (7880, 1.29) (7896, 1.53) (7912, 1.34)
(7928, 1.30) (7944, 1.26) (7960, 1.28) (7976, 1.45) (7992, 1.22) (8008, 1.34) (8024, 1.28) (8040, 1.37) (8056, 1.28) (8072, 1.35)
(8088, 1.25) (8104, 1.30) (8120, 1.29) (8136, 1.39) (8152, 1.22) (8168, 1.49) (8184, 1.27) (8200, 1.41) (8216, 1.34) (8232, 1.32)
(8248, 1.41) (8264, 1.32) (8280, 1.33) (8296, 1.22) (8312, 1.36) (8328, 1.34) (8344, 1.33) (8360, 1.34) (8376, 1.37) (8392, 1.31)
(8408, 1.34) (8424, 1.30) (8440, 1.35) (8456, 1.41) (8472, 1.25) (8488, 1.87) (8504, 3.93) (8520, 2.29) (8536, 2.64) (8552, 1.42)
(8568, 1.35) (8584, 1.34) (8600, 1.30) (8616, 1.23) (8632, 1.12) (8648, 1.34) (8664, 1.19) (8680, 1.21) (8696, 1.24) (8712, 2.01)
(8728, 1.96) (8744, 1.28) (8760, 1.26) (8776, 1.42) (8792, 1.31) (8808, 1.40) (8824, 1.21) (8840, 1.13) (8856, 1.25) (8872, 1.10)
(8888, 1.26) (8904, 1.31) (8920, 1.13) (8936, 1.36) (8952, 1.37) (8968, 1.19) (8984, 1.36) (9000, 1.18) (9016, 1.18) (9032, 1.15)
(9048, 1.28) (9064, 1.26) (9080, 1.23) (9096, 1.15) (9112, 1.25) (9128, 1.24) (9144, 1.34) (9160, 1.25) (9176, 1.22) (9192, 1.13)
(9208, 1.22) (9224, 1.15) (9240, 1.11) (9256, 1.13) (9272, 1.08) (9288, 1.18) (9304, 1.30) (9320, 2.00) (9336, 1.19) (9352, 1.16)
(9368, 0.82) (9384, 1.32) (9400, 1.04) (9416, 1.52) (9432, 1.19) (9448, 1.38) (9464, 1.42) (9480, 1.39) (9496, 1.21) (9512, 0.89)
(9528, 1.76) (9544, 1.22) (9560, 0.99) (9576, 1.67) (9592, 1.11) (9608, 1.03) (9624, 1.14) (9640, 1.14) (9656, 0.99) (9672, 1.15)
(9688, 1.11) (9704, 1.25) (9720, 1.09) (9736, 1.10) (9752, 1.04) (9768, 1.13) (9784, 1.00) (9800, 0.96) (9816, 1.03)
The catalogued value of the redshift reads 0.296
